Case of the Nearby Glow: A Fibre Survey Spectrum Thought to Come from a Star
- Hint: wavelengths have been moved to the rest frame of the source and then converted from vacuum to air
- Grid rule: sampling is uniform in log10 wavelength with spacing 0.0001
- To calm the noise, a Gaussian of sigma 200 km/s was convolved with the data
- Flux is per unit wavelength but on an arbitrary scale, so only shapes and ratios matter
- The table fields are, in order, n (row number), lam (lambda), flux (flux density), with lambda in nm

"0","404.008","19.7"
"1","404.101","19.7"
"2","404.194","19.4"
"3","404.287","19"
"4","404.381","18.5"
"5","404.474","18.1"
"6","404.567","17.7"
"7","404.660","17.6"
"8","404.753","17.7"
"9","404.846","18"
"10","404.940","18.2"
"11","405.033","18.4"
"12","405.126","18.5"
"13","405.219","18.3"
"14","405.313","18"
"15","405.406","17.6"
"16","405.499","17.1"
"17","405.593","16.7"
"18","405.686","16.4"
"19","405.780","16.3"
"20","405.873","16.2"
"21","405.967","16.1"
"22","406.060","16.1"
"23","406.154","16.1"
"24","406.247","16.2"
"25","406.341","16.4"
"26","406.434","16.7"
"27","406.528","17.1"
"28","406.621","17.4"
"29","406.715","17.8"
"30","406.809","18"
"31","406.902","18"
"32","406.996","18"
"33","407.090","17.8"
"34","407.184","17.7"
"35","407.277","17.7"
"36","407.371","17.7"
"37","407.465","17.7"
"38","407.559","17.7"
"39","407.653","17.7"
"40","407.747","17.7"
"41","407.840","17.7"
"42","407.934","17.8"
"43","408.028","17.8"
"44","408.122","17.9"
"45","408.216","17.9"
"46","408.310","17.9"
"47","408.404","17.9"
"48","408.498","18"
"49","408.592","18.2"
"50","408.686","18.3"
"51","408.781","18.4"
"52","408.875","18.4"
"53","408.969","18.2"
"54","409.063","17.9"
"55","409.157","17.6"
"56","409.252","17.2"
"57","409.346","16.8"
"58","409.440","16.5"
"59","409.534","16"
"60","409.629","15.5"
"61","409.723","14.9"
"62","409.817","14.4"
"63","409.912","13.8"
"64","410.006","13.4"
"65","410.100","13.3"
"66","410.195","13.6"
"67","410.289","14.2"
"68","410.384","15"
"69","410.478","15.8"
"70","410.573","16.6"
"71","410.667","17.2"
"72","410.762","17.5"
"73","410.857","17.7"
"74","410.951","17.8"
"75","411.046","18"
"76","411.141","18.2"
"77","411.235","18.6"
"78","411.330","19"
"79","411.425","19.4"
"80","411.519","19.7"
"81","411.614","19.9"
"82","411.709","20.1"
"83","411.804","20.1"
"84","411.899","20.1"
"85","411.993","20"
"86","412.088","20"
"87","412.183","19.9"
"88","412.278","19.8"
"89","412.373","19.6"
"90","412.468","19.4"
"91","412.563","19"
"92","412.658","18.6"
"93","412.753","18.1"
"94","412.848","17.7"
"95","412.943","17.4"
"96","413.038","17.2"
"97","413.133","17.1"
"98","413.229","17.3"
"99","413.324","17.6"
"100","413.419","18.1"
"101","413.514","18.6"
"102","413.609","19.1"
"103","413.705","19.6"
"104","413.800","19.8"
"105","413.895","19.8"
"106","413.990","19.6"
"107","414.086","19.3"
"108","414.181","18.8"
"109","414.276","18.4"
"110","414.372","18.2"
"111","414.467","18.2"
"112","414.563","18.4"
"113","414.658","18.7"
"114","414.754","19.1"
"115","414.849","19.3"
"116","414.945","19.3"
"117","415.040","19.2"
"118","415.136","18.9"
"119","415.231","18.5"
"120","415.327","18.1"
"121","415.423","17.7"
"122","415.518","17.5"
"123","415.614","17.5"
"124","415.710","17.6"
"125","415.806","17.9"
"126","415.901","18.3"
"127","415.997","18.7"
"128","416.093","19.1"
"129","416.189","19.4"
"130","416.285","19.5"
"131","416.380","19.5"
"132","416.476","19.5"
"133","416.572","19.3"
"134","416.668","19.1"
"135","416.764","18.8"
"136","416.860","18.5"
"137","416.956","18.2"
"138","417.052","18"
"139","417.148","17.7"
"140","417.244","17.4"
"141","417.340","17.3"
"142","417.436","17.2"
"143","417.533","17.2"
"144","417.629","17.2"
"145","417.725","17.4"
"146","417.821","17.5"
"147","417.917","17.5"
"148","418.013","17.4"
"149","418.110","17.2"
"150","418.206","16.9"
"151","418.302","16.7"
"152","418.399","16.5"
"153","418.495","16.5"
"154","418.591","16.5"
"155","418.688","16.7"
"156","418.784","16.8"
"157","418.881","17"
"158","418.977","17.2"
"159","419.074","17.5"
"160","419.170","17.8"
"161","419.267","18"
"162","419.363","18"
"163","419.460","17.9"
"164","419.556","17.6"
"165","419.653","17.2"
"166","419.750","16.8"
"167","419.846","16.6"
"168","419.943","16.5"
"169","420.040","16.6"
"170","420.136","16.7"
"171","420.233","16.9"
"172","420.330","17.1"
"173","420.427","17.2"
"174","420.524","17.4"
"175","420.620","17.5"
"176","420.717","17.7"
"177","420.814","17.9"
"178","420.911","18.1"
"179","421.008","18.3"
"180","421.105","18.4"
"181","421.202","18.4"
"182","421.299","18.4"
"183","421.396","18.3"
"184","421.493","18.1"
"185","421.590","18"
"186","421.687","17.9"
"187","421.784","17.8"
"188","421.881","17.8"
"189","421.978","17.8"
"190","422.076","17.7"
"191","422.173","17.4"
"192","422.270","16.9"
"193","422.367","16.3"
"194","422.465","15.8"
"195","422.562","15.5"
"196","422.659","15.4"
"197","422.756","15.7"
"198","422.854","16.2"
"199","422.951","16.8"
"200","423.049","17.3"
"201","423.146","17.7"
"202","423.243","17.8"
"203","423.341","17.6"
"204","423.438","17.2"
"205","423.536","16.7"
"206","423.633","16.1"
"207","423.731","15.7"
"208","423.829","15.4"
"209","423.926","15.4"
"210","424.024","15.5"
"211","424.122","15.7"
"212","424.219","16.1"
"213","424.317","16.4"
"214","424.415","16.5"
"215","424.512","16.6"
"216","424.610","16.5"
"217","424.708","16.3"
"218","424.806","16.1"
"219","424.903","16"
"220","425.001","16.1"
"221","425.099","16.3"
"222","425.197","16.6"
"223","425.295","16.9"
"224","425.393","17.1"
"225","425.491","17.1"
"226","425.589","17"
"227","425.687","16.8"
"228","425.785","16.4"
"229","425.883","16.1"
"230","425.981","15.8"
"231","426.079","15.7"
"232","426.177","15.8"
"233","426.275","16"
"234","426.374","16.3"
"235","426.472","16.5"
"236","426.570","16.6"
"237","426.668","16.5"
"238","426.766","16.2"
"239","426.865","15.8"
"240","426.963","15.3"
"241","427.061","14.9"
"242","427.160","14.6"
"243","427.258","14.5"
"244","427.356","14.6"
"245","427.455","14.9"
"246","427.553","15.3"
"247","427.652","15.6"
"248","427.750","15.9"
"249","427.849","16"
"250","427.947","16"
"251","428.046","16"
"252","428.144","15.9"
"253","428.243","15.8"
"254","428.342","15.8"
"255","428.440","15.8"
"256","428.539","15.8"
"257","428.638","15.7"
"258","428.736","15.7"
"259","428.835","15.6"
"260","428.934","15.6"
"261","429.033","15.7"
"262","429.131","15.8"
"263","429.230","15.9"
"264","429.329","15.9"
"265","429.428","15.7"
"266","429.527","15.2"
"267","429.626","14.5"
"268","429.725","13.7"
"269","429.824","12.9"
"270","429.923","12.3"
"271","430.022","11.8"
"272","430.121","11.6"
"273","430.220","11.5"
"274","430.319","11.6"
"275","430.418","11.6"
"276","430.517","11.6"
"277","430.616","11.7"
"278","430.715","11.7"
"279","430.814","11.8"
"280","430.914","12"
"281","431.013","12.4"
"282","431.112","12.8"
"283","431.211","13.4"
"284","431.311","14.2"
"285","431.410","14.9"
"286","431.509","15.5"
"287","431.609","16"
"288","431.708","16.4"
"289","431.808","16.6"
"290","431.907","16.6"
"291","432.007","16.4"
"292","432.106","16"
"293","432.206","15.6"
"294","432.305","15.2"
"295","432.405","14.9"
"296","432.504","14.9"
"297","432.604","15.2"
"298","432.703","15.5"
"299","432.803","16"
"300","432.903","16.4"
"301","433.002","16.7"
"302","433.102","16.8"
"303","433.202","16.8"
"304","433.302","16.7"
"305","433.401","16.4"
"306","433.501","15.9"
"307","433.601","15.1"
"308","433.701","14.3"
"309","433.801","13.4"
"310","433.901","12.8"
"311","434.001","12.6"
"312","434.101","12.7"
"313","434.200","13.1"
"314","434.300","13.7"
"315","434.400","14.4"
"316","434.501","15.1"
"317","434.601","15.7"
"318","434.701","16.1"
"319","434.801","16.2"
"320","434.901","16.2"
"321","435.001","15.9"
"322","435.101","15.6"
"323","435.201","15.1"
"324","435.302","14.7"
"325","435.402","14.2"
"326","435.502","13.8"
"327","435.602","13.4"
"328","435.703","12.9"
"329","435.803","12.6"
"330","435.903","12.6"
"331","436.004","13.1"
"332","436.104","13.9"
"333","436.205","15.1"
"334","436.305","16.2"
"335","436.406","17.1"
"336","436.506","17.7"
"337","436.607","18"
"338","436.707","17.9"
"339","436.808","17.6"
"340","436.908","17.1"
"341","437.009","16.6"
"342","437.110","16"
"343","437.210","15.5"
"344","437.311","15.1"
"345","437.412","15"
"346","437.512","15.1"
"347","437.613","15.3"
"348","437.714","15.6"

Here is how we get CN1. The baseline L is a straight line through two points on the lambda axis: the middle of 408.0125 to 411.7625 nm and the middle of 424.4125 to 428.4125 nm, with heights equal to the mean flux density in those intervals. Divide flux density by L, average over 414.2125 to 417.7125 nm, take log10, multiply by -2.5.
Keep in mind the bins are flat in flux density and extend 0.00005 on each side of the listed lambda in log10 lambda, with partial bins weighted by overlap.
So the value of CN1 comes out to -0.10 mag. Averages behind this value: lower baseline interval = 17.1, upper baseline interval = 16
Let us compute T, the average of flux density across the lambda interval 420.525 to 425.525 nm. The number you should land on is 16.9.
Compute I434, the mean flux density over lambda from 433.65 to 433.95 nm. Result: 13.5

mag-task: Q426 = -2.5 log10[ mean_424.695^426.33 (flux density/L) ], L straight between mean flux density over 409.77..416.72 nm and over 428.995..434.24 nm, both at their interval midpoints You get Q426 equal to -0.05 mag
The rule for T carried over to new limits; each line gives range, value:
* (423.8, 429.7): 15.9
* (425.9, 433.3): 15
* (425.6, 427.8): 15.8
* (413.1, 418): 18.4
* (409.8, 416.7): 18.2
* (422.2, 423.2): 16.4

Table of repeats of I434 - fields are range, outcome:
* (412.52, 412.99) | 18.2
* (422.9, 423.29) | 17.4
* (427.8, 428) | 16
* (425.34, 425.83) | 16.9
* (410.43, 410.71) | 16.6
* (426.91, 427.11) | 15.2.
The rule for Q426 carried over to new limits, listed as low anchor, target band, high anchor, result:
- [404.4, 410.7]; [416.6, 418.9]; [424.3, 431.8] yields -0.09 mag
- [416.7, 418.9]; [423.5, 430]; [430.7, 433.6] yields 0.02 mag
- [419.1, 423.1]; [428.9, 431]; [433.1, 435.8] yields 0.17 mag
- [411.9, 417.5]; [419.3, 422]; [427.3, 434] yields -0.03 mag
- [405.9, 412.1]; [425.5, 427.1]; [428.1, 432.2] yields -0.09 mag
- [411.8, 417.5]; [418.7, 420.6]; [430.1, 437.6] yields 0.03 mag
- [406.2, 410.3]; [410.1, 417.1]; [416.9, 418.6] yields -0.08 mag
